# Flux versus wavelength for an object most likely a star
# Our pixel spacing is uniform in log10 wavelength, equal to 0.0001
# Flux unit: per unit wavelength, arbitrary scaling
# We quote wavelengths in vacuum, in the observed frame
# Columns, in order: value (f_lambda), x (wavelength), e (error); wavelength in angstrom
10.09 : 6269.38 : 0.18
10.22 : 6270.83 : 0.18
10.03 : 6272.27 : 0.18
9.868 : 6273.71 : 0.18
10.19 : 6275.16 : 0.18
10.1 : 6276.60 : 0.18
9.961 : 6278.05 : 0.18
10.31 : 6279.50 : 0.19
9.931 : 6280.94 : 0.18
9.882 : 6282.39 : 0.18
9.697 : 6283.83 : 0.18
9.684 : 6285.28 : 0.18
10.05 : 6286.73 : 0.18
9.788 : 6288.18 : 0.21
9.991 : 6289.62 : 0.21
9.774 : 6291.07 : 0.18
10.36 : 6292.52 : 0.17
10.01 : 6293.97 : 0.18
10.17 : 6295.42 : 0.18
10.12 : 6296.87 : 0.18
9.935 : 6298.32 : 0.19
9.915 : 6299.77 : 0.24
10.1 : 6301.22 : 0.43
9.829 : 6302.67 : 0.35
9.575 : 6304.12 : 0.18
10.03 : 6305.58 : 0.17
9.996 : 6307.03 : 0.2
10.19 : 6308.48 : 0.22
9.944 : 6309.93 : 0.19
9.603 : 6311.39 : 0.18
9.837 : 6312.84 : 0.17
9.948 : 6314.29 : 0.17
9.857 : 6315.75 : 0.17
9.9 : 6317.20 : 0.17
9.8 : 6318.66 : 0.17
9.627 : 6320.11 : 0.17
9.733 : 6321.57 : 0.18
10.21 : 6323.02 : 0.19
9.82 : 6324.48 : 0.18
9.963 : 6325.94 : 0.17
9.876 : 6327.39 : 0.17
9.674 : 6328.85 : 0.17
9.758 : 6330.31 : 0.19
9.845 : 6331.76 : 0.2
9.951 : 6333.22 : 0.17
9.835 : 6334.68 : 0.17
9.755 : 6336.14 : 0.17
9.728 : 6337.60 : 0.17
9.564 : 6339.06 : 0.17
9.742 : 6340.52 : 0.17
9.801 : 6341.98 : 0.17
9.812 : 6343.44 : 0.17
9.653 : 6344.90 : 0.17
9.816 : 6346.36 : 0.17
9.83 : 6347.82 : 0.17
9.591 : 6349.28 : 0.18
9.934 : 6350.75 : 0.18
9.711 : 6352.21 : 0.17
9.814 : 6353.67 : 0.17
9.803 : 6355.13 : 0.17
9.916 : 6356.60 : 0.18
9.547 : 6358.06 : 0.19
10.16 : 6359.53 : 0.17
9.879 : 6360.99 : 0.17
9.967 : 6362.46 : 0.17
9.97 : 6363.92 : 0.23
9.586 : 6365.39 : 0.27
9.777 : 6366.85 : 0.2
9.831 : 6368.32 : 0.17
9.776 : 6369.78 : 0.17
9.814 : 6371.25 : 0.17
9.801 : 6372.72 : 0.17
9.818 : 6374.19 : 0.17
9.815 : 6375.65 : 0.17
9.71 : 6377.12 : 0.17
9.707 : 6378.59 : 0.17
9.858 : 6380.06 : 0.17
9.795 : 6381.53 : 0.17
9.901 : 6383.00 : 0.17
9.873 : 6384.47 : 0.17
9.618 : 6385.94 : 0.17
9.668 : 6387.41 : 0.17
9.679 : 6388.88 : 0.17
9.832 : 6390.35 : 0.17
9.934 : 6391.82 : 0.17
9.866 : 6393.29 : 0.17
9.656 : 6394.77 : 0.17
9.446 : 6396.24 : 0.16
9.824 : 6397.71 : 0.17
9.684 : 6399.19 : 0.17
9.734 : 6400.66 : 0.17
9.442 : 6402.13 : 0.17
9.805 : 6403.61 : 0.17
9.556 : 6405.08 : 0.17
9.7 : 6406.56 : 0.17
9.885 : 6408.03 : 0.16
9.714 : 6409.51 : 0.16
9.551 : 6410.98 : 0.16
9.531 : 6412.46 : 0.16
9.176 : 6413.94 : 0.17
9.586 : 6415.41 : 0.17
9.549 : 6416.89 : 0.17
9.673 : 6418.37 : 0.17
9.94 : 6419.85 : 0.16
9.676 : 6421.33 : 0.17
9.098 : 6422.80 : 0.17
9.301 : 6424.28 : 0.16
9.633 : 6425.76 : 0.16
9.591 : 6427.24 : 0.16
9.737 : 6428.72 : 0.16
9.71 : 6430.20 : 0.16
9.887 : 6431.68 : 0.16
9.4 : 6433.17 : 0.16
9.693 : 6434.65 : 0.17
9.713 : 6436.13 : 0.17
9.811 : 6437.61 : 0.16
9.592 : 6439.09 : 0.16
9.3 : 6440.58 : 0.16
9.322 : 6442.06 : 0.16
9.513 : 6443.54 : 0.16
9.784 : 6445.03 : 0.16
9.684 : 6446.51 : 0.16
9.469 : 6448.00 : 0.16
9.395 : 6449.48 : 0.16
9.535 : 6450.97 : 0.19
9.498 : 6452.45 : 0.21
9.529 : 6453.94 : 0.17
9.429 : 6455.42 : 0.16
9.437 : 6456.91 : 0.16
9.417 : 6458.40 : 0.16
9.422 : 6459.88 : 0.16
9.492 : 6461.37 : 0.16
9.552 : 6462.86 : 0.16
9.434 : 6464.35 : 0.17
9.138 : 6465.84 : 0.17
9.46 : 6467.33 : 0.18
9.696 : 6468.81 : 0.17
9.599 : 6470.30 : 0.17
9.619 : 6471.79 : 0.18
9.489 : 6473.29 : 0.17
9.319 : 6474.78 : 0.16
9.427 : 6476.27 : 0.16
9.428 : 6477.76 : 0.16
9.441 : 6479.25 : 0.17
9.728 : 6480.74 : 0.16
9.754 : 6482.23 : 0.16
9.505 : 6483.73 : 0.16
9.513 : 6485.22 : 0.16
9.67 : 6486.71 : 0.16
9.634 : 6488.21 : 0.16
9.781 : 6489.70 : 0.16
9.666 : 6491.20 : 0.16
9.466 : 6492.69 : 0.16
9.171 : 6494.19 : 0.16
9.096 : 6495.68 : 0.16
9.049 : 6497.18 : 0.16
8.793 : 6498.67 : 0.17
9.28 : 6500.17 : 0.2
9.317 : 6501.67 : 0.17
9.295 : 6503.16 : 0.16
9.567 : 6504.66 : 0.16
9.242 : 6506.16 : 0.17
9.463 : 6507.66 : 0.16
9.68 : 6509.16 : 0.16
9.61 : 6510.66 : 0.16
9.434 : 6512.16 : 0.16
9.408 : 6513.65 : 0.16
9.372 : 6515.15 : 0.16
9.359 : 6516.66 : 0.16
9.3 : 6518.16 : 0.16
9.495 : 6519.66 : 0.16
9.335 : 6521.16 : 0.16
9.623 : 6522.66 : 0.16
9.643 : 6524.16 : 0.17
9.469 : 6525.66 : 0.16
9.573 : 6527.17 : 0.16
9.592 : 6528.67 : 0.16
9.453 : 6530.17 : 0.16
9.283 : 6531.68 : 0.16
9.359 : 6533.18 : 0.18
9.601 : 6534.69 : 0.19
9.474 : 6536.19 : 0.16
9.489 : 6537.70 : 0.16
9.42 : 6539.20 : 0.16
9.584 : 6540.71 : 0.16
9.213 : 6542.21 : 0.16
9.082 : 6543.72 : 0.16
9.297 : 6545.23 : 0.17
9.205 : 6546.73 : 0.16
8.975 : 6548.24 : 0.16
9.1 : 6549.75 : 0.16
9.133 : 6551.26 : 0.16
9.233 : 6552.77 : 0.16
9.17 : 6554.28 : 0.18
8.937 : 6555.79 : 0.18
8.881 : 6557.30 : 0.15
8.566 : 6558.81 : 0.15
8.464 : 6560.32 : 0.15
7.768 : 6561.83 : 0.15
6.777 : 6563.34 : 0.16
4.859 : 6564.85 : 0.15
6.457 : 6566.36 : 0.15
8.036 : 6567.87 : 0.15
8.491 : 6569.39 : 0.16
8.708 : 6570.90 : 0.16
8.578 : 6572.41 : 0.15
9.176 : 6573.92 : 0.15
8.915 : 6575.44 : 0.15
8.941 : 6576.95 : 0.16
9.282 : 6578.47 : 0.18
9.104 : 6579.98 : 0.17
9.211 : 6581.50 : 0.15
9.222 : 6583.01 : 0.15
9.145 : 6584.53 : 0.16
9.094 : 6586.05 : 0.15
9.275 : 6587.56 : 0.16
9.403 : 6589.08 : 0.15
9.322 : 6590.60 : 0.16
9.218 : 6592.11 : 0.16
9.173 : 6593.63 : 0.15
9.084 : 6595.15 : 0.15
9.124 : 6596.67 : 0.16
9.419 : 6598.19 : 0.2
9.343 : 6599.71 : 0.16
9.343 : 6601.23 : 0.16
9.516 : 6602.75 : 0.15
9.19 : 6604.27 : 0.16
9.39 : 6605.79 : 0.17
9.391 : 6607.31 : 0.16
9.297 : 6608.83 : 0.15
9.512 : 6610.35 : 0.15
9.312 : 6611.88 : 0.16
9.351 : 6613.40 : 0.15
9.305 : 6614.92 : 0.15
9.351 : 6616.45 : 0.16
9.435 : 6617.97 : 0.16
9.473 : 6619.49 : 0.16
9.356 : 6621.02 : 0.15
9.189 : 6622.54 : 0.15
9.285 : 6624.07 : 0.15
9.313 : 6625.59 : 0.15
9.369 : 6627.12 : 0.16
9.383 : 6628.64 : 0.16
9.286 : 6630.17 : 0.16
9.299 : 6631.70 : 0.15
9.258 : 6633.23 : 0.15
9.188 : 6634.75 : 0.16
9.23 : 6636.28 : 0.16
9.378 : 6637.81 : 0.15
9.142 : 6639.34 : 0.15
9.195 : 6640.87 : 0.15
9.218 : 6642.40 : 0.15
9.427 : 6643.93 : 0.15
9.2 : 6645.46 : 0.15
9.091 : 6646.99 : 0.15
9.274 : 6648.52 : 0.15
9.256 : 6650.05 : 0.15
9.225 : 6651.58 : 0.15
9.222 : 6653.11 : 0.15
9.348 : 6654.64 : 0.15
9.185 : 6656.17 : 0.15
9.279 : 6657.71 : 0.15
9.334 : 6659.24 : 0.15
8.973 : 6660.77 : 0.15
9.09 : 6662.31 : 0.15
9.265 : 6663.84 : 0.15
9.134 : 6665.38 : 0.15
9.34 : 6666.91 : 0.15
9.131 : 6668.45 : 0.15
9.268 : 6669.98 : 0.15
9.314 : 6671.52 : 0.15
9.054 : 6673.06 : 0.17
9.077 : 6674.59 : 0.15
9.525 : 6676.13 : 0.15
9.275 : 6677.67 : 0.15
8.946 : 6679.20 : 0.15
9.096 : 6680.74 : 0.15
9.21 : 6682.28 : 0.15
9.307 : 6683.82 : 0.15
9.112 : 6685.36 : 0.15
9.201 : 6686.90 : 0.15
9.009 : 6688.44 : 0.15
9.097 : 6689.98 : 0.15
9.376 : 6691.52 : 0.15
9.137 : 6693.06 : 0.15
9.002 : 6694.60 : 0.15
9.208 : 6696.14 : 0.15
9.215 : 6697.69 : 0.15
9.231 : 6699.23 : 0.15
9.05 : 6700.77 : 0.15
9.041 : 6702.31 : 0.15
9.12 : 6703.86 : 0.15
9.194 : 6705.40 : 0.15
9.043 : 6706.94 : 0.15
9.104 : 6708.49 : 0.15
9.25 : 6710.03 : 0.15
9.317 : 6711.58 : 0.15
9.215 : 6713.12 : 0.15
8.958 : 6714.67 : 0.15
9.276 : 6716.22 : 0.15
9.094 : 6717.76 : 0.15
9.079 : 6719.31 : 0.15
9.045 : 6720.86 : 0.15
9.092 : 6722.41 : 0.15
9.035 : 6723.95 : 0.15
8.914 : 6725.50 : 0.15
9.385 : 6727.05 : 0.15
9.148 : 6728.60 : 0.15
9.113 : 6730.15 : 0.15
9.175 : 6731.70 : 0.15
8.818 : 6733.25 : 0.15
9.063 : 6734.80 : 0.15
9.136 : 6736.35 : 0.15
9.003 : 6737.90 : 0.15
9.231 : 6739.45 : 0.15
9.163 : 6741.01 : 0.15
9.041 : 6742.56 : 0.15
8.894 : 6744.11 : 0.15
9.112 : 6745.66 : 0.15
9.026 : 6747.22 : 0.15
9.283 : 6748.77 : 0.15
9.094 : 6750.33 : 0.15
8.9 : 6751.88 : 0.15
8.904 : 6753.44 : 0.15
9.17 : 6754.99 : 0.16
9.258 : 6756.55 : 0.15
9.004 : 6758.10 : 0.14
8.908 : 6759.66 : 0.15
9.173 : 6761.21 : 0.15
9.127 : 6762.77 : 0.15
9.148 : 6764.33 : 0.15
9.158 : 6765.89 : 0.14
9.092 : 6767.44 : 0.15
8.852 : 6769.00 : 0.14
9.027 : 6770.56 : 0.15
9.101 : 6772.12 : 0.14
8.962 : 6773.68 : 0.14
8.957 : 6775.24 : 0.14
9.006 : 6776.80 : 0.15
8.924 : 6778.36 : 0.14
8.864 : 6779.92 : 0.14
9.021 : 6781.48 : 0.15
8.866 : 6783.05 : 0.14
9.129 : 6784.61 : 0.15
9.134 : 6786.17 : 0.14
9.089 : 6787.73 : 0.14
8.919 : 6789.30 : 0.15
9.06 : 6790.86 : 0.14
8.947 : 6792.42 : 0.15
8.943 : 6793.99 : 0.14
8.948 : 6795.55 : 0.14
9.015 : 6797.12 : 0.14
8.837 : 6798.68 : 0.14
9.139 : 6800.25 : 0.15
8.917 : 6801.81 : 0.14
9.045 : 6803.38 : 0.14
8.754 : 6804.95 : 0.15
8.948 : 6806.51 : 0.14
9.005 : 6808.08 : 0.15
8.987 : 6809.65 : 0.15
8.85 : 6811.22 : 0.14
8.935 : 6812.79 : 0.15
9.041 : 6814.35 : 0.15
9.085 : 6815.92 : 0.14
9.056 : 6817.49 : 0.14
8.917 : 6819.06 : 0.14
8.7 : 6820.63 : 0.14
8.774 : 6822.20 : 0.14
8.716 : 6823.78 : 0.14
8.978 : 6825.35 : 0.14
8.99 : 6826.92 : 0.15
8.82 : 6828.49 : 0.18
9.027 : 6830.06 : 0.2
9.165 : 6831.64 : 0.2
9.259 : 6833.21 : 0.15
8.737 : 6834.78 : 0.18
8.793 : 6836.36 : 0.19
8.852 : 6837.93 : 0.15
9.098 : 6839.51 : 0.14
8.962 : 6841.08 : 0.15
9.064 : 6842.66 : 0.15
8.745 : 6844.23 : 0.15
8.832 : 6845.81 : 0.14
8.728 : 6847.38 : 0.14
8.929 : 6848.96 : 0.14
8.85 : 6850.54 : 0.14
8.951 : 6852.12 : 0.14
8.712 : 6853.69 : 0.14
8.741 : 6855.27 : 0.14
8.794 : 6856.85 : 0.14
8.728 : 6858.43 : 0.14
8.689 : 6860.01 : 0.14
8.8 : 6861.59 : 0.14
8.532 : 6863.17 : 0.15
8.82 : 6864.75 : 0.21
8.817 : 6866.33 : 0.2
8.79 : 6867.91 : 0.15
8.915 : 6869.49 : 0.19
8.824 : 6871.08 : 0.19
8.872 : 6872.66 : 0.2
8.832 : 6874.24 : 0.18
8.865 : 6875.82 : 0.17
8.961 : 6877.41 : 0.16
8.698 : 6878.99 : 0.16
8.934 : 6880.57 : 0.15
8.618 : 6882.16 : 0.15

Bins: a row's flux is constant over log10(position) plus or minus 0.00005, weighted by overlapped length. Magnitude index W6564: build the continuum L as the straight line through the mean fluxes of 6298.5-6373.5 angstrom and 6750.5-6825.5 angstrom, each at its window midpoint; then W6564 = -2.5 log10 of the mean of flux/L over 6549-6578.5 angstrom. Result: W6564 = 0.129 mag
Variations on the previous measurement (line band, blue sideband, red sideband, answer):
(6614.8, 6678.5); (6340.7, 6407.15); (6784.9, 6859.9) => 0.00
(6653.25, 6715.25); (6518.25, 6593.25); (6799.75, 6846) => -0.03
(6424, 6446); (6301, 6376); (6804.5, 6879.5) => 0.00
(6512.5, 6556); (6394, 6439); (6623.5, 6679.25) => 0.01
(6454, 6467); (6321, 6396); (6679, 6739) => 0.02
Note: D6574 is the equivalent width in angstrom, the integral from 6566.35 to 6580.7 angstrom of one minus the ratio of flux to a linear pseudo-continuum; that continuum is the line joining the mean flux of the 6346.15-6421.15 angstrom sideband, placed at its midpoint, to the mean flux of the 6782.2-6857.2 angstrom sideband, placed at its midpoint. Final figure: 1.1 angstrom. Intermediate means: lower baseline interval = 9.74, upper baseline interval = 8.93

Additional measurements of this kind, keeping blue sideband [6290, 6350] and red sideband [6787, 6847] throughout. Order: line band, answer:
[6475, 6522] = 0.5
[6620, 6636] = 0.0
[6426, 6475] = 0.4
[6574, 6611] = 0.5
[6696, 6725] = 0.0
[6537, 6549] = 0.2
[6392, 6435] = 0.3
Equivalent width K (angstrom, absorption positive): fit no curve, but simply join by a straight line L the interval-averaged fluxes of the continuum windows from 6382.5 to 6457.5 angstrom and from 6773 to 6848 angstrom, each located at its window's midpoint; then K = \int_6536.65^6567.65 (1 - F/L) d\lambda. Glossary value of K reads 2.69 angstrom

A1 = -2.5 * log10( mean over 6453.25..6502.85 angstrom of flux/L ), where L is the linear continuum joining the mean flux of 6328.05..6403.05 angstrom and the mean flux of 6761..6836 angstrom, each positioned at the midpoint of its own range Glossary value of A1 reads 0.01 mag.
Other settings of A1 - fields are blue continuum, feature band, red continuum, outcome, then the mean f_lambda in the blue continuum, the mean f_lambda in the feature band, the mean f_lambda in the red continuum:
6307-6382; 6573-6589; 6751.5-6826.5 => 0.03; 9.82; 9.14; 8.99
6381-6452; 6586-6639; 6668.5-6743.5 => 0.00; 9.63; 9.31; 9.14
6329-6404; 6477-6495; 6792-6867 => 0.00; 9.78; 9.56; 8.89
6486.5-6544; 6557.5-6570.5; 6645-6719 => 0.24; 9.42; 7.53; 9.18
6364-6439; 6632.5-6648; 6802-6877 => 0.00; 9.69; 9.23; 8.88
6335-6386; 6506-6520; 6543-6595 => -0.05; 9.79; 9.44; 8.72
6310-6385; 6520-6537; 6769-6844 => 0.00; 9.81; 9.49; 8.96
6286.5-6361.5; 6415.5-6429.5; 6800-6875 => 0.01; 9.87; 9.58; 8.88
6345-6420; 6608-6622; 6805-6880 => -0.01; 9.74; 9.37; 8.88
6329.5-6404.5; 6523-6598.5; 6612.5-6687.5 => 0.06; 9.78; 8.94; 9.25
